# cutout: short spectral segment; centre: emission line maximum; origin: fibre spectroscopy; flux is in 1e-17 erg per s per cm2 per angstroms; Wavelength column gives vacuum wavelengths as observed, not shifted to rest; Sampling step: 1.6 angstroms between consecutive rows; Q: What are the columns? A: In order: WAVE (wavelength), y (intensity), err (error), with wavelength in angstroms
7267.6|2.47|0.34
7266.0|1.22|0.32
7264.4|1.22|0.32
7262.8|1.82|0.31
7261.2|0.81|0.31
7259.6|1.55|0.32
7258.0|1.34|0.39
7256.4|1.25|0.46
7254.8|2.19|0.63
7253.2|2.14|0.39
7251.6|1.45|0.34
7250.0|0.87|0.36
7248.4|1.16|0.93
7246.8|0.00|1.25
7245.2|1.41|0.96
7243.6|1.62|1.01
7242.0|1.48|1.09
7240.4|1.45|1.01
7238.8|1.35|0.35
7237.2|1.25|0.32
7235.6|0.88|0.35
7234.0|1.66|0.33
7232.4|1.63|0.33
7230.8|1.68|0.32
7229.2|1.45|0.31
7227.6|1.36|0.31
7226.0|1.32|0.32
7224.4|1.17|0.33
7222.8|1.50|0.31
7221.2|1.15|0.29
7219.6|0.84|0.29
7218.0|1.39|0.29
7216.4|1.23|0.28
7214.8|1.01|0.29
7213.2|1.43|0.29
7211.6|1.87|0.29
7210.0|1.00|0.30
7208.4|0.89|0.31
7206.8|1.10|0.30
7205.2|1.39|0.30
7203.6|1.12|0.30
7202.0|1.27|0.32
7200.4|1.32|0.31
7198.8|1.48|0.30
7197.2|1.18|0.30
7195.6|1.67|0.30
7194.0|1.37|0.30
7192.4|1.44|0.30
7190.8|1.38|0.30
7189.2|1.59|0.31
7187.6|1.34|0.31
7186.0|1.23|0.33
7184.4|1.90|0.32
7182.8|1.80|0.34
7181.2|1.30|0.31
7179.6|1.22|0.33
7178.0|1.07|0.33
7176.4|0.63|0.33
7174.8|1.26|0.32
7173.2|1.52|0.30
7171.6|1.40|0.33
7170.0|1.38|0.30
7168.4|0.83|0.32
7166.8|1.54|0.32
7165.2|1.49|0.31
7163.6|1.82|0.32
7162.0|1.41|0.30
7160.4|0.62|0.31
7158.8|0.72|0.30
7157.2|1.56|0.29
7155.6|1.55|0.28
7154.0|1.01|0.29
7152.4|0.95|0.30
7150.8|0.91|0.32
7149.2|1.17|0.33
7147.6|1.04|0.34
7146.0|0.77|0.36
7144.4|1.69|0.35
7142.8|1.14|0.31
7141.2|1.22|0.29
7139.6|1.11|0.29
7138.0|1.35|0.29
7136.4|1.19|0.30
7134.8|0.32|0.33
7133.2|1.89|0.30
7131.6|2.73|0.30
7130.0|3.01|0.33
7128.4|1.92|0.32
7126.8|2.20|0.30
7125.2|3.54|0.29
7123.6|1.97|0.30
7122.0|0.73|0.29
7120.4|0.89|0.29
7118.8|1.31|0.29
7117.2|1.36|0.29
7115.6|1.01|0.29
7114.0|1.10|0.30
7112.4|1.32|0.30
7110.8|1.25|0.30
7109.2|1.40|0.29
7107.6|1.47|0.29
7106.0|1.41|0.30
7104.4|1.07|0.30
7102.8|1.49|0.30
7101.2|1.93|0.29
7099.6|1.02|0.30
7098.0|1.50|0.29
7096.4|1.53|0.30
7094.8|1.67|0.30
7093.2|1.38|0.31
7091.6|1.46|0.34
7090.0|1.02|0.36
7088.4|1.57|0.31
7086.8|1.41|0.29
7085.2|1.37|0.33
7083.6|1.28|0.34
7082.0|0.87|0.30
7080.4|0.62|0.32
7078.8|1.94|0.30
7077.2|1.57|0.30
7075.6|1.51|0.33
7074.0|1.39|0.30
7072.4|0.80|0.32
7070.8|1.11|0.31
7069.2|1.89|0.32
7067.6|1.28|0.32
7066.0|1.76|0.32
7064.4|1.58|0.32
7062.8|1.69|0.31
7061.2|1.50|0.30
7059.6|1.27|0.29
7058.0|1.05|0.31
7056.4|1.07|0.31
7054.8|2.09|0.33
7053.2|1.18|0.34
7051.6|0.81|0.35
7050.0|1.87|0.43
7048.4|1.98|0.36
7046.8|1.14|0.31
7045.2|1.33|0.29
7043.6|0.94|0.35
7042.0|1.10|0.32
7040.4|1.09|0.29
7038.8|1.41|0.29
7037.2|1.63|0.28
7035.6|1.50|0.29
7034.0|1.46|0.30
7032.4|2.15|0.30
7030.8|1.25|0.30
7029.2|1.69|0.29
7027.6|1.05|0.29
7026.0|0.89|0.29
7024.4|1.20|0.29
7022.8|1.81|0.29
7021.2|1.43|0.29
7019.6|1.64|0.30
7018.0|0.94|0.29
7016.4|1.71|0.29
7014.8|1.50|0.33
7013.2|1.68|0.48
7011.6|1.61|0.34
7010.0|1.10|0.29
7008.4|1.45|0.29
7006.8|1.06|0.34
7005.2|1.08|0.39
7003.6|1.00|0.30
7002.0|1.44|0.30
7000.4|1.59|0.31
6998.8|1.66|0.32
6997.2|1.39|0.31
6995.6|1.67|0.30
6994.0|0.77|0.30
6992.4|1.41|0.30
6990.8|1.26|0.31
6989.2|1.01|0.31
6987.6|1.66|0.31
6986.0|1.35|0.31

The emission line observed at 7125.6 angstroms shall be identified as H-beta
